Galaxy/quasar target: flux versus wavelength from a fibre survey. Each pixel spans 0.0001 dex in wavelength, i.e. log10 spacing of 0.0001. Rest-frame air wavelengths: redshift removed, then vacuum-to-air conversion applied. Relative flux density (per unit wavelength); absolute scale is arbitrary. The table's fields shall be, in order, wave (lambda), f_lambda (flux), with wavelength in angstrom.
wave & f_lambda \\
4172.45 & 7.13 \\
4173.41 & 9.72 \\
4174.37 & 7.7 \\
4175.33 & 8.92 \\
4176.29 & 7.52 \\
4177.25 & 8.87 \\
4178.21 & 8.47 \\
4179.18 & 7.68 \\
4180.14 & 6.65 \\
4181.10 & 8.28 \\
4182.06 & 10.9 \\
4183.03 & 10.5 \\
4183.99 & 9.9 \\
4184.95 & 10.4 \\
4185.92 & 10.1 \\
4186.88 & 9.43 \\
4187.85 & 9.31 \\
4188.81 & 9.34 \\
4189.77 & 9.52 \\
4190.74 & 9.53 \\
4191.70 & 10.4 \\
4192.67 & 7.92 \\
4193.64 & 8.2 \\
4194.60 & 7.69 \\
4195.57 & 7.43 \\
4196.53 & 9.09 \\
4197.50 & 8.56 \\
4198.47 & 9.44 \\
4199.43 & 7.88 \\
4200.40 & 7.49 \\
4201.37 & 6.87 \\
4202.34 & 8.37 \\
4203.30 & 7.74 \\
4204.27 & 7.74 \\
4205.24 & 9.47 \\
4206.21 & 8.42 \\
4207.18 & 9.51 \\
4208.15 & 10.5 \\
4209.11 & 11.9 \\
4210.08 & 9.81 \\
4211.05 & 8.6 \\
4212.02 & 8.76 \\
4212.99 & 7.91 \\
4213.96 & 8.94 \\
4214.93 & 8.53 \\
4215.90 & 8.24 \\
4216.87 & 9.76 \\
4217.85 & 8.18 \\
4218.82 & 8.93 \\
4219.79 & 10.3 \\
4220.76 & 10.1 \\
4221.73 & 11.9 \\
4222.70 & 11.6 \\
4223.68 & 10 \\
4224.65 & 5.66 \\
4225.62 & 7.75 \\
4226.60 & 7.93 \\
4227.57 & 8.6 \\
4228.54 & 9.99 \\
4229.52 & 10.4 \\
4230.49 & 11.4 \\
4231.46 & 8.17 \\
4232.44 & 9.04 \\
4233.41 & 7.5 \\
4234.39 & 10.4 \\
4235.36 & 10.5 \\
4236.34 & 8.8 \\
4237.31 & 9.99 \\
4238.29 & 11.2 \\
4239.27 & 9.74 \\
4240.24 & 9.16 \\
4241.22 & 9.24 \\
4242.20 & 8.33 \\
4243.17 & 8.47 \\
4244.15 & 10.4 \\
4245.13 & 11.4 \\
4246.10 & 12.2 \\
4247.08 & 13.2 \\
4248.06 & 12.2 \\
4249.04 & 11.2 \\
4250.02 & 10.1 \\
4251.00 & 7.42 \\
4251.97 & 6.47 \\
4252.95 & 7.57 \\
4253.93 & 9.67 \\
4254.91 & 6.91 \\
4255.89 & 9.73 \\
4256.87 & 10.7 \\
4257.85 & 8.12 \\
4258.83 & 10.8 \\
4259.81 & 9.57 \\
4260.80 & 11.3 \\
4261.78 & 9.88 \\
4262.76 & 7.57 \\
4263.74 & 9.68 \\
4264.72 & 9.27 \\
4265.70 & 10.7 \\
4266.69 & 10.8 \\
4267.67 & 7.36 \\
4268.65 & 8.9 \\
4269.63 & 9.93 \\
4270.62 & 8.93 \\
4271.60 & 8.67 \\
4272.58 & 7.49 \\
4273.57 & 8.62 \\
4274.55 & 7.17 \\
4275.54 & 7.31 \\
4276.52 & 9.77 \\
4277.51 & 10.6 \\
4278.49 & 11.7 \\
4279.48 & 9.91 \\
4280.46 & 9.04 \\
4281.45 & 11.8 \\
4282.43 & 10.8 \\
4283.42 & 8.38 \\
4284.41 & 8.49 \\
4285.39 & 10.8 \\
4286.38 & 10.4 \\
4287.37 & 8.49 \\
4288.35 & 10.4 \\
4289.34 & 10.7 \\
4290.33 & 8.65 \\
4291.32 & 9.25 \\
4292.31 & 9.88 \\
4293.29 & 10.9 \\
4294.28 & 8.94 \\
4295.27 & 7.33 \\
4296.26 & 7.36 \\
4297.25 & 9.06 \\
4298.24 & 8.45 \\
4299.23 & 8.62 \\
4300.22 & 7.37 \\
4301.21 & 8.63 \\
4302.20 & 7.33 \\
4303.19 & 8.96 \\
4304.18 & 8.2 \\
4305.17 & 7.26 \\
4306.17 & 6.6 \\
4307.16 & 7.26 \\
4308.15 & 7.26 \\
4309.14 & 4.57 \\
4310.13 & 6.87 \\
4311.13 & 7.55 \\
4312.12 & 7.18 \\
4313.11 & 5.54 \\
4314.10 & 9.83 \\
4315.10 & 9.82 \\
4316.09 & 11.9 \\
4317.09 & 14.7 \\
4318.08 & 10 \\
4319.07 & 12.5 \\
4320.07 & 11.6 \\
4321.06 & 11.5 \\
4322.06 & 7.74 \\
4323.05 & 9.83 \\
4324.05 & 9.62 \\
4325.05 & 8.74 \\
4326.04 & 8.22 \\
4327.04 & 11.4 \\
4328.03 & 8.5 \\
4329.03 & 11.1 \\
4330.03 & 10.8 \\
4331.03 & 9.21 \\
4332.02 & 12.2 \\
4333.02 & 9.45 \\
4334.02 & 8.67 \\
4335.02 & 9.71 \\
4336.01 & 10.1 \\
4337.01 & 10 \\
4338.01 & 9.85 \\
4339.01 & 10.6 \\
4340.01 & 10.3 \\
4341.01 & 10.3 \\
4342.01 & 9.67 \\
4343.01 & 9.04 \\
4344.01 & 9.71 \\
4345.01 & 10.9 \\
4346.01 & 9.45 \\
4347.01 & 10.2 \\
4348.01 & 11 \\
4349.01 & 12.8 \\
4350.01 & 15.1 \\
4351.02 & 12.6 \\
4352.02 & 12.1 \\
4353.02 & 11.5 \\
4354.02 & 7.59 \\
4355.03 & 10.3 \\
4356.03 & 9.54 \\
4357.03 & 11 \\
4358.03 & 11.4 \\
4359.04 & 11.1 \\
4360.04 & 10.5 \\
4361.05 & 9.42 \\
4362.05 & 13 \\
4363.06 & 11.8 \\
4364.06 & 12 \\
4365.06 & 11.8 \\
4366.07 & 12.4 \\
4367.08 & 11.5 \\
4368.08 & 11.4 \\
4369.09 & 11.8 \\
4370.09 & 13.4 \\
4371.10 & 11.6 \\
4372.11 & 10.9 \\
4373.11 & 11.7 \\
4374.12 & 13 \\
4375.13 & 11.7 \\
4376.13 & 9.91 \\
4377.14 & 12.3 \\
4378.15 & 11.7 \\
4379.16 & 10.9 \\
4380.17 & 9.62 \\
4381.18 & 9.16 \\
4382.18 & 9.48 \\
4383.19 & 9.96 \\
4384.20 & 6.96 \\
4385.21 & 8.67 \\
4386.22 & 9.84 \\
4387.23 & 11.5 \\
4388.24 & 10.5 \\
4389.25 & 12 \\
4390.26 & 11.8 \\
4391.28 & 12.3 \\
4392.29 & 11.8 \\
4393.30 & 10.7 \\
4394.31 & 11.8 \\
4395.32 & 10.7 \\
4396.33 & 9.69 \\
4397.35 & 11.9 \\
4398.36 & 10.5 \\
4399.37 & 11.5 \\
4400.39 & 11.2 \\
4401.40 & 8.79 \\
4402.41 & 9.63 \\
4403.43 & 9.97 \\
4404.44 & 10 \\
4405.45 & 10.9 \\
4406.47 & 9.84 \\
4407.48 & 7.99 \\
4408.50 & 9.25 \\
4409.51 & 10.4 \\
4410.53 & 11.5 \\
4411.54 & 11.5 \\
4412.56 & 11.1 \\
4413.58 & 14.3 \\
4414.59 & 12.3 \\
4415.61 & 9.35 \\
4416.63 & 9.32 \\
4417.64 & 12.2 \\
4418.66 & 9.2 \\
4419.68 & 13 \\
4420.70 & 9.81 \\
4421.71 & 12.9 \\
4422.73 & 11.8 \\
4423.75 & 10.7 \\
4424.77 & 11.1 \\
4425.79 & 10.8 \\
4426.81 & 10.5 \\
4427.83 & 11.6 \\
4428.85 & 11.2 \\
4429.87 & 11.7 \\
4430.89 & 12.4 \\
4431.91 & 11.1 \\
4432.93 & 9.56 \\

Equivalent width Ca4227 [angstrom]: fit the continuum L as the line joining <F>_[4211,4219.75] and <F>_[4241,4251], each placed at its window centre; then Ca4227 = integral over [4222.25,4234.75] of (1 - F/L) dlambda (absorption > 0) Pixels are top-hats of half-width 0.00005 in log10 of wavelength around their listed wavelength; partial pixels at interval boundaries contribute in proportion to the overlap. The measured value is 0.55 angstrom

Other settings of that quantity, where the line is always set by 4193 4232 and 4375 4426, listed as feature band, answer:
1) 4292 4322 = 3.31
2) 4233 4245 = -0.47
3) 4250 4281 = 1.09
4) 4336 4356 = -0.89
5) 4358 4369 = -1.22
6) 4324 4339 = 0.27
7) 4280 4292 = -0.18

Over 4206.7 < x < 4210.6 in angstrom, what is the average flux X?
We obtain 10.4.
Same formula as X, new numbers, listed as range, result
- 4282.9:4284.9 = 8.45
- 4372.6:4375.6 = 12.1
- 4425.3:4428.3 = 11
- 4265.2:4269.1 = 9.44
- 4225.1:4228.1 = 8.1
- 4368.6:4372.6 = 11.9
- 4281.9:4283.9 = 9.66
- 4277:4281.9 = 10.6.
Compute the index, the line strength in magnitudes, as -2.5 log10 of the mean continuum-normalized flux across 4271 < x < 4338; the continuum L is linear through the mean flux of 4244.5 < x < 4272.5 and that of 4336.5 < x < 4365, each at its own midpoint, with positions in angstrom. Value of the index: 0.114 mag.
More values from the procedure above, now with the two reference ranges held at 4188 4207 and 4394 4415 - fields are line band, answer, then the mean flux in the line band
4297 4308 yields 0.209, 7.93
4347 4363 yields -0.109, 11.2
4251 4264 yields 0.017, 9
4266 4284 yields 0.004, 9.3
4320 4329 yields 0.020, 9.67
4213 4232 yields -0.057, 9.25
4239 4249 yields -0.166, 10.5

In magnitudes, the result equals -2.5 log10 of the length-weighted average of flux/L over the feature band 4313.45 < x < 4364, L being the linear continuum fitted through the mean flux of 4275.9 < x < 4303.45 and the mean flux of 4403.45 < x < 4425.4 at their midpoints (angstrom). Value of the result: -0.06 mag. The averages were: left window 9.35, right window 10.9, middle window 10.6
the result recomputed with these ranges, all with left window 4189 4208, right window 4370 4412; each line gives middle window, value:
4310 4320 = 0.01 mag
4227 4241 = -0.08 mag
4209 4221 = -0.05 mag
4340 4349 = -0.01 mag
